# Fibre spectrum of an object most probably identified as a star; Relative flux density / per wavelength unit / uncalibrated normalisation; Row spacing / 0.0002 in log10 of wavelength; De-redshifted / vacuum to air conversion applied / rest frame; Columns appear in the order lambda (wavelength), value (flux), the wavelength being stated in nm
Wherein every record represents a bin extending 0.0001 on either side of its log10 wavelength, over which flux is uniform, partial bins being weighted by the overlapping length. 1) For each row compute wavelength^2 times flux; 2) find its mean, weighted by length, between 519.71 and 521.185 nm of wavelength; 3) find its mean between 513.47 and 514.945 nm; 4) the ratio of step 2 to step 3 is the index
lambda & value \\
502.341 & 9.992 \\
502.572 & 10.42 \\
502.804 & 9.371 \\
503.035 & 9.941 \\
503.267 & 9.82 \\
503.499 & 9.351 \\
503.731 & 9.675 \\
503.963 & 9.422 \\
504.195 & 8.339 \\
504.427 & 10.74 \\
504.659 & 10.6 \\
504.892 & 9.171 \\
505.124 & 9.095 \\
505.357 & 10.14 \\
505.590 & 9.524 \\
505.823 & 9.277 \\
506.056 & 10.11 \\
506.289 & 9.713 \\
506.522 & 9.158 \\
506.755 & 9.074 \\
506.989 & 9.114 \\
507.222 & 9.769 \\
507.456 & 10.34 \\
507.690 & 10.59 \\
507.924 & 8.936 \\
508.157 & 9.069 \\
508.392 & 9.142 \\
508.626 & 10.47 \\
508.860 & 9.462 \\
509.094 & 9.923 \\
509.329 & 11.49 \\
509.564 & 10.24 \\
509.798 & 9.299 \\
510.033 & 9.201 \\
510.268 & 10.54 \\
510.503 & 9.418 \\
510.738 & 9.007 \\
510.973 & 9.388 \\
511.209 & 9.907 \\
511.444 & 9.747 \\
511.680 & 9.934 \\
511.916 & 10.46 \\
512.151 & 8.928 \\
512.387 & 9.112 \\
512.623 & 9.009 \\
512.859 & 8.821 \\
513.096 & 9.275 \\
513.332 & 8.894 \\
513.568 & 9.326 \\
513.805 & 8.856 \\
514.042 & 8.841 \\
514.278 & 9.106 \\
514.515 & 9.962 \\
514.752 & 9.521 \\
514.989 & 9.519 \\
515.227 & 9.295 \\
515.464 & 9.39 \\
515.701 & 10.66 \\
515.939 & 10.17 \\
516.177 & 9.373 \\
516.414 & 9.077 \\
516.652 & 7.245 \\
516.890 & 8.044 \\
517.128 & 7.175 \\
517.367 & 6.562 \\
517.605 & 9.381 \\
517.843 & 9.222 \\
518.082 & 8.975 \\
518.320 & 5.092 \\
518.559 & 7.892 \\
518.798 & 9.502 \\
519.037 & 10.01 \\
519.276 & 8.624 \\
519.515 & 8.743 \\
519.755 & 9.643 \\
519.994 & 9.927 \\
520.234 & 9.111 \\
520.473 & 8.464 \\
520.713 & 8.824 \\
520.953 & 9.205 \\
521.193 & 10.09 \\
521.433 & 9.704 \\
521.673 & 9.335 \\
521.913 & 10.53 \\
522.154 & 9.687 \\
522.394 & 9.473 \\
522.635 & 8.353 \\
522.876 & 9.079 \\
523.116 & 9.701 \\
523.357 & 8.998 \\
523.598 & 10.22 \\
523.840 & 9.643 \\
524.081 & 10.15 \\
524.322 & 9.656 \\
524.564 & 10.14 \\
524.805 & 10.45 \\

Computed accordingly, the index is 1.0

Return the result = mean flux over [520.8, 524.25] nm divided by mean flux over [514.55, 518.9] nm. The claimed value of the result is 1.10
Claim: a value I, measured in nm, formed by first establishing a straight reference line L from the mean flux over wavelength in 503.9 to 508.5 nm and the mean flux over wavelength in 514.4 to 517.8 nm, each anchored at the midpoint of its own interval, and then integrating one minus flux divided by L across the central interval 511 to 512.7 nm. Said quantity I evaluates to -0.07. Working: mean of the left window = 9.57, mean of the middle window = 9.59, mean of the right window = 8.96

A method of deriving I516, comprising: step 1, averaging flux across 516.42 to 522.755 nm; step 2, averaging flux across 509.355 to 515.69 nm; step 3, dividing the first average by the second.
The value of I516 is 0.93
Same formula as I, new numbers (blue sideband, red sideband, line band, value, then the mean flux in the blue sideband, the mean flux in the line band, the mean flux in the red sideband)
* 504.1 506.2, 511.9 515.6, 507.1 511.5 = -0.15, 9.68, 9.79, 9.25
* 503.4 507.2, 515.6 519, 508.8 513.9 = -0.31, 9.54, 9.56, 8.48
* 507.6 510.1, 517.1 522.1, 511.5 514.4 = 0.07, 9.81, 9.23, 8.9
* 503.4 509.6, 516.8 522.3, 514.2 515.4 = -0.04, 9.7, 9.49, 8.87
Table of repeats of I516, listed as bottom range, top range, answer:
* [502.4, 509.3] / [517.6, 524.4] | 0.95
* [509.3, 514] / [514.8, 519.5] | 0.92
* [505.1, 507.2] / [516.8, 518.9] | 0.84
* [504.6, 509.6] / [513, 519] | 0.91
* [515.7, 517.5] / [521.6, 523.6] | 1.12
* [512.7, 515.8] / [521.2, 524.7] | 1.03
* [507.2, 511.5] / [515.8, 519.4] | 0.86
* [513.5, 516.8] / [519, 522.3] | 1.01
